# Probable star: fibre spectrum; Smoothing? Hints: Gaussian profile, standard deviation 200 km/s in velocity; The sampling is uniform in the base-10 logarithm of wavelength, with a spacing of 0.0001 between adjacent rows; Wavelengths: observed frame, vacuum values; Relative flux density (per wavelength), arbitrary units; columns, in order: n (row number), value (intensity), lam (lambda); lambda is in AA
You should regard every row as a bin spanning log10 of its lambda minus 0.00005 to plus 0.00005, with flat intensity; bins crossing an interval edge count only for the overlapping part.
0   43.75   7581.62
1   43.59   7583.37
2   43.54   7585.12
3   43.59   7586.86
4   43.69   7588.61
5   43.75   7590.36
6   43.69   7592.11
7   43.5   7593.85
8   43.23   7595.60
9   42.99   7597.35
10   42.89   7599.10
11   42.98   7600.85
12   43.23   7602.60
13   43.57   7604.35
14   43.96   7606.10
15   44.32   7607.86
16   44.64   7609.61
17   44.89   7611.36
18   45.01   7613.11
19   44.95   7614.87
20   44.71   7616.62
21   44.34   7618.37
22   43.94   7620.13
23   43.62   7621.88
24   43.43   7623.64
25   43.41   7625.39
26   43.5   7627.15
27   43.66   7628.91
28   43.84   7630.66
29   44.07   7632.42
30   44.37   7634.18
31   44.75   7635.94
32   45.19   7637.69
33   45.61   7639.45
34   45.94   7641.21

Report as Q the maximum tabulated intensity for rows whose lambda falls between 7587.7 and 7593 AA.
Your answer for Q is 43.75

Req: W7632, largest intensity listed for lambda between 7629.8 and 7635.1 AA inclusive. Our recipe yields 44.37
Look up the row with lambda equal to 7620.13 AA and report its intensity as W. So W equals 43.94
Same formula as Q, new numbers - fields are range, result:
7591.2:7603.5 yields 43.69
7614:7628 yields 44.95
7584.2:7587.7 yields 43.59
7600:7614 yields 45.01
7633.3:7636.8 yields 44.75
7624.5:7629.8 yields 43.66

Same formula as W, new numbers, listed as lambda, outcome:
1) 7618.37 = 44.34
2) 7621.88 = 43.62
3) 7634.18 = 44.37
